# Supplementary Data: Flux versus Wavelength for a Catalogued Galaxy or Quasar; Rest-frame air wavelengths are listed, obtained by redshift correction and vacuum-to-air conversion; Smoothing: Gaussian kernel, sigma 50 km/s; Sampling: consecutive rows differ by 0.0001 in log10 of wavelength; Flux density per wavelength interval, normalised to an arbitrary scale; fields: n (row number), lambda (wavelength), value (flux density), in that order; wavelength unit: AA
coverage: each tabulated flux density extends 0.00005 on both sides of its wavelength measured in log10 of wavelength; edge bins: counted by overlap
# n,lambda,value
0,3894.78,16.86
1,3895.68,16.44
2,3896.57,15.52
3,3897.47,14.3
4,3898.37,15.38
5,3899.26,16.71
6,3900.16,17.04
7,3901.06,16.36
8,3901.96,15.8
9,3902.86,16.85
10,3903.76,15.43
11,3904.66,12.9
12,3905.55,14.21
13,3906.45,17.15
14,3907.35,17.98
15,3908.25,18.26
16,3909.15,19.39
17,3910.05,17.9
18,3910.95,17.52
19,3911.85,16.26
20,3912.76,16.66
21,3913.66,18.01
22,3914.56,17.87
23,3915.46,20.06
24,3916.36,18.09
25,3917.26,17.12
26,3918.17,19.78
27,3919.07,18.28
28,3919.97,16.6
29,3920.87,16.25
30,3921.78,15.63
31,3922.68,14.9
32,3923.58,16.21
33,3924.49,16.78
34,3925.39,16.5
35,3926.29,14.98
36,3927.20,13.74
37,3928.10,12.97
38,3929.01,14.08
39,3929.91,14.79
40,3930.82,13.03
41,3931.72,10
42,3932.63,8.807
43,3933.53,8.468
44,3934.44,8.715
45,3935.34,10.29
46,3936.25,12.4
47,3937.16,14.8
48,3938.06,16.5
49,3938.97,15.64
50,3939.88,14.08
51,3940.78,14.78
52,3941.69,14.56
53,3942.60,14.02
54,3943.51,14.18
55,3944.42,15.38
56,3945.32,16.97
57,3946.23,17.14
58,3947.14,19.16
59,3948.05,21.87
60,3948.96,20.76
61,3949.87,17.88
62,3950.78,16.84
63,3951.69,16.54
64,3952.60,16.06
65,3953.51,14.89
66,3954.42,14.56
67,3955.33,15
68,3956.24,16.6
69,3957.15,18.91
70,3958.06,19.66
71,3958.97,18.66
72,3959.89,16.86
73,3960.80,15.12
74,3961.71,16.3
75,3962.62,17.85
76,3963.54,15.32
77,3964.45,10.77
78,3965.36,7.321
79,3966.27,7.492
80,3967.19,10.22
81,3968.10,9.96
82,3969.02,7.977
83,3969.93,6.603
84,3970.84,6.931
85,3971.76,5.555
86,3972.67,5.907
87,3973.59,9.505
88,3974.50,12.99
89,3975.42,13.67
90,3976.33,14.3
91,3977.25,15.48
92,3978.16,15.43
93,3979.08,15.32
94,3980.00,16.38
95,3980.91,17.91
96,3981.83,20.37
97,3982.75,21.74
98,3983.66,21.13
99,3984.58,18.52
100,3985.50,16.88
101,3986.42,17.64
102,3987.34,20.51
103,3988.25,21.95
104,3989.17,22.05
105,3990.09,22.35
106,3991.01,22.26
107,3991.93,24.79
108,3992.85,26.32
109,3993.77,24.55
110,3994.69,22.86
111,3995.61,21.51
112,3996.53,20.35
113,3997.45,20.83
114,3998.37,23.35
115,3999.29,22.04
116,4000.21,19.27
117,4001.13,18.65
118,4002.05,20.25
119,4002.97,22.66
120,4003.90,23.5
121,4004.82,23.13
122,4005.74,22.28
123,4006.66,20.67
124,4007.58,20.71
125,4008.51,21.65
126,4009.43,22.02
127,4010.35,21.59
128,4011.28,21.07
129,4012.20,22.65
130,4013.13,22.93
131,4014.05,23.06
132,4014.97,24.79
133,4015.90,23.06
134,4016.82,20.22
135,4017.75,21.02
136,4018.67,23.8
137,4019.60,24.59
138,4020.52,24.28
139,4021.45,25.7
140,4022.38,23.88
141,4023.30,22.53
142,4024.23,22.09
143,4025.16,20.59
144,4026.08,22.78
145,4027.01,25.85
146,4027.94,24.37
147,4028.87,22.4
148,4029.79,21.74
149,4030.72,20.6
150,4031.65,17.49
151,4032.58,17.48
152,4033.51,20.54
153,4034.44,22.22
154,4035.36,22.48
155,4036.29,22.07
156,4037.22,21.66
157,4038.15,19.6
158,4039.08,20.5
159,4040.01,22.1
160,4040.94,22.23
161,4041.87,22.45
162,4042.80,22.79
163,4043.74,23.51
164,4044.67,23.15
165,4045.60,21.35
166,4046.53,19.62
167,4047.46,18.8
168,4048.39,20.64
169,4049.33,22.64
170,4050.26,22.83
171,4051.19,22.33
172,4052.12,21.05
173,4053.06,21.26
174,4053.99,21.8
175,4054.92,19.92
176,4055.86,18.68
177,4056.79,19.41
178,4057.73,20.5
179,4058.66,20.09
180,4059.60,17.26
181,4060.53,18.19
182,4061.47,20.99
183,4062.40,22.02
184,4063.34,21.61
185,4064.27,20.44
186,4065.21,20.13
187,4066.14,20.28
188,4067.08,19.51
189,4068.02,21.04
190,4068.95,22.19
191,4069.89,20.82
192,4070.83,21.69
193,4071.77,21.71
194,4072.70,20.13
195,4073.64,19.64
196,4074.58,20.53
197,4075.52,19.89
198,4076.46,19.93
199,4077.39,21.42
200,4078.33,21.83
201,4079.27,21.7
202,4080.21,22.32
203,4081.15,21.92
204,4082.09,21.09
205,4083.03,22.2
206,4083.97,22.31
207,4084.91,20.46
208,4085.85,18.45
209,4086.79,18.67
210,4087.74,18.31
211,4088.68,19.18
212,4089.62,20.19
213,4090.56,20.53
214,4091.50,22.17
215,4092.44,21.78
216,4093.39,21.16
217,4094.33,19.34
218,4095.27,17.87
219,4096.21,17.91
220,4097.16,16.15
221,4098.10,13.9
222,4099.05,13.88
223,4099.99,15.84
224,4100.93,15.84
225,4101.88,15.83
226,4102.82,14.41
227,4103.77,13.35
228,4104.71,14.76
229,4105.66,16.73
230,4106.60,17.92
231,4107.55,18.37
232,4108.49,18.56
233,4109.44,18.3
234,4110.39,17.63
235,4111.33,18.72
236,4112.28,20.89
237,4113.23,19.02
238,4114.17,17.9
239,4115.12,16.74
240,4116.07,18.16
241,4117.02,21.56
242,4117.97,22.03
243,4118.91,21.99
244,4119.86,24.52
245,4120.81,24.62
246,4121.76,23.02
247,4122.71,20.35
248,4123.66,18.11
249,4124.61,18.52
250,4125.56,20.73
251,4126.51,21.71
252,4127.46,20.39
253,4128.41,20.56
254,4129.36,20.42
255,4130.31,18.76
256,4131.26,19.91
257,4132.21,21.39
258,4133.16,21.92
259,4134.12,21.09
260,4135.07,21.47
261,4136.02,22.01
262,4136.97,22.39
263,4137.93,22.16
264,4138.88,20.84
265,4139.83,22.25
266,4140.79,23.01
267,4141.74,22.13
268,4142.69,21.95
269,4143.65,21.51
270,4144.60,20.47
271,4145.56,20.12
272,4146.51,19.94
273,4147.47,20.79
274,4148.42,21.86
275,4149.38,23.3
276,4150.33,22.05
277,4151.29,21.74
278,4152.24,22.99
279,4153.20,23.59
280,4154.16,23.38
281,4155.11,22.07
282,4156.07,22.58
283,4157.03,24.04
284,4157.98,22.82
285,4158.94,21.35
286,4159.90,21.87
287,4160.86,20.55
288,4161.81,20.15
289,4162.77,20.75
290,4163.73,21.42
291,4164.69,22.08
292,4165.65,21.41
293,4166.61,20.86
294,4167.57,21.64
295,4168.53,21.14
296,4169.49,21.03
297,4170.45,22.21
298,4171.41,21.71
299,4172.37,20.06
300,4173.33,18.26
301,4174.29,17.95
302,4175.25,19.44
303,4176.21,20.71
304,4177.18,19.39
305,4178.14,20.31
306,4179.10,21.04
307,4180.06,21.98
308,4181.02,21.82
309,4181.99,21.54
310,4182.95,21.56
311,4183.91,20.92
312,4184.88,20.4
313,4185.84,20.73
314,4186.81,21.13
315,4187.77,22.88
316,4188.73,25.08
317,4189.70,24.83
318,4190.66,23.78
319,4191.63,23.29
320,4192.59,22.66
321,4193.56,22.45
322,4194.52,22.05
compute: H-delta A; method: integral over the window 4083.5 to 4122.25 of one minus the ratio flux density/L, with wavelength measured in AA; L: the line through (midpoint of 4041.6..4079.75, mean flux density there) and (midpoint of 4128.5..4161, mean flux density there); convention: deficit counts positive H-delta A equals 4.6 AA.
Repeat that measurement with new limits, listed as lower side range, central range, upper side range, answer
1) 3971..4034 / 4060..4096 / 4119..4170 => 0.70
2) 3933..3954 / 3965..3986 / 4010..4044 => 5.94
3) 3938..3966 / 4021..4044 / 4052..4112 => -4.88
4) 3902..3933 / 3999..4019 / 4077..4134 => -4.72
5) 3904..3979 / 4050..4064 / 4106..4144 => -1.58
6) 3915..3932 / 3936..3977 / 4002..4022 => 8.97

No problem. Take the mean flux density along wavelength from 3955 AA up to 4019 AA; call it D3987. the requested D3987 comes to 18.2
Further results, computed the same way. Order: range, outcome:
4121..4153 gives 21.3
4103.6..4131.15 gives 19.5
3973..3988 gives 16.7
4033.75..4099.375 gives 20.6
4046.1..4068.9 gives 20.5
